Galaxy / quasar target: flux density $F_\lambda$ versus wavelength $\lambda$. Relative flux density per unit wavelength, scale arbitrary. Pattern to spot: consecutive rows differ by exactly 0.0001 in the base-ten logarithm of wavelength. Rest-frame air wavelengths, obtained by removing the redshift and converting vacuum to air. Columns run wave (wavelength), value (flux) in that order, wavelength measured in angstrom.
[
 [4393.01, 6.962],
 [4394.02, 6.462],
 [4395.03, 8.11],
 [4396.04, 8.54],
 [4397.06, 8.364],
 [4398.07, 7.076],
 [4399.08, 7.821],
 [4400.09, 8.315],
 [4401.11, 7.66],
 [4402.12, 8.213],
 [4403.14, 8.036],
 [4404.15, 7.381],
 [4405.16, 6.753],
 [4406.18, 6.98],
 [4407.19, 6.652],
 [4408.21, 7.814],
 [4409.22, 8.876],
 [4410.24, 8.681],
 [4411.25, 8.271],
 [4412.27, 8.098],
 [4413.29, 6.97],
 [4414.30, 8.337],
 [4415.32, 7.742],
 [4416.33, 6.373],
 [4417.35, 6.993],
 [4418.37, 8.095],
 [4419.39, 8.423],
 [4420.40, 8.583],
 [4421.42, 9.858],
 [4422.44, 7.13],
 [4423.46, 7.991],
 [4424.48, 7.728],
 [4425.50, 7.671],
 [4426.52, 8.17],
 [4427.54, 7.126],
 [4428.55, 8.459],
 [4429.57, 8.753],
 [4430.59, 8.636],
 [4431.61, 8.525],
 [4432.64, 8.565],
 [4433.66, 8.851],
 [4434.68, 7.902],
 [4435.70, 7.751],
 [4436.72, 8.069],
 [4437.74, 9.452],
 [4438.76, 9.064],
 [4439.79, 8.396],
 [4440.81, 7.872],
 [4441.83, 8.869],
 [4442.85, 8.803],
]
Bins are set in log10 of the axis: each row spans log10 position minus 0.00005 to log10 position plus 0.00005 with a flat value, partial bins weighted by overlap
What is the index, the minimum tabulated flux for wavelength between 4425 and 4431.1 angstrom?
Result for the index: 7.126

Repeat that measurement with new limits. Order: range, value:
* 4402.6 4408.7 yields 6.652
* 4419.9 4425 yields 7.13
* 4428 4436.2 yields 7.751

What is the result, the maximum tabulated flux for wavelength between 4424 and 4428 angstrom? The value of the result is 8.17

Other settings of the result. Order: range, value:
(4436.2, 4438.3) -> 9.452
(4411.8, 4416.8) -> 8.337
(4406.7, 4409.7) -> 8.876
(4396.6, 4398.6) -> 8.364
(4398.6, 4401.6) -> 8.315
